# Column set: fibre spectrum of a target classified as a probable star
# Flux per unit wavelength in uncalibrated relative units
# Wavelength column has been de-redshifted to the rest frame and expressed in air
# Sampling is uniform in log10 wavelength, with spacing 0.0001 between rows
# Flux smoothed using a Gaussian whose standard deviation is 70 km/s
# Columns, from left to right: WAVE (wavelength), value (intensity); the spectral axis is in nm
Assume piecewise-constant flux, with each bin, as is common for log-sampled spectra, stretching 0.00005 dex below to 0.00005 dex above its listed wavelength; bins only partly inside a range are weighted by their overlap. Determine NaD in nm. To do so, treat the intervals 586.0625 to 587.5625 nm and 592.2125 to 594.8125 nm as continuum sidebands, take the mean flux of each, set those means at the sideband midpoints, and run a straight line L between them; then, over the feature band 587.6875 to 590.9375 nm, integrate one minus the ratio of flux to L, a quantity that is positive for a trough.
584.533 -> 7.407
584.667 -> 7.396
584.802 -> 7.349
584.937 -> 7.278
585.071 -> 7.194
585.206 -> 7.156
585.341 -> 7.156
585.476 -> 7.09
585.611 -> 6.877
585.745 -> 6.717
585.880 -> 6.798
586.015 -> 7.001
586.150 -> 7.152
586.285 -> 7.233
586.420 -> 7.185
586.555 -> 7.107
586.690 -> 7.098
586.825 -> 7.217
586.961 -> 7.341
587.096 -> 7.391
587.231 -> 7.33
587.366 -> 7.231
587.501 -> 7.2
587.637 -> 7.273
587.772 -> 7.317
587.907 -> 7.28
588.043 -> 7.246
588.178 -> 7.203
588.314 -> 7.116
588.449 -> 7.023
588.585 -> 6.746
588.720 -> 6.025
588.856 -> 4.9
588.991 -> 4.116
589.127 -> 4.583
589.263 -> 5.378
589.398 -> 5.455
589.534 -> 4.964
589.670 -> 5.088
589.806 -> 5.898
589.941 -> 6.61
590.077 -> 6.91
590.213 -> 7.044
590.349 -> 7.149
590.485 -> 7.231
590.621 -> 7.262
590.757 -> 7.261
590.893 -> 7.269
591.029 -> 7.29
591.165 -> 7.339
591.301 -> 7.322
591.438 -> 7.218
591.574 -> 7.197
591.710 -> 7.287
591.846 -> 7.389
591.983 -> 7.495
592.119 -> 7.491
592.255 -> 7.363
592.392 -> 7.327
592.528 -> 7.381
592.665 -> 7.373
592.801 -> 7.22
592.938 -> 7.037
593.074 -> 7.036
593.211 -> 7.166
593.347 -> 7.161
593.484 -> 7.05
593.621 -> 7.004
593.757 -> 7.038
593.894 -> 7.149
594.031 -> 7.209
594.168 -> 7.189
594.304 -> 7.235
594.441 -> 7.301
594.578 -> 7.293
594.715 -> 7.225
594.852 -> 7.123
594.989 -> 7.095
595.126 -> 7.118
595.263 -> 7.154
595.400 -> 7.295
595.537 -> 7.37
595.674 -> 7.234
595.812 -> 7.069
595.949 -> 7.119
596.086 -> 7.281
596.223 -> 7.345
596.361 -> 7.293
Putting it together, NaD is 0.38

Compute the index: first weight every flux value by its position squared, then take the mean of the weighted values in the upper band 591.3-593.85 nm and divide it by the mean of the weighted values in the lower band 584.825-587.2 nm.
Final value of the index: 1.0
